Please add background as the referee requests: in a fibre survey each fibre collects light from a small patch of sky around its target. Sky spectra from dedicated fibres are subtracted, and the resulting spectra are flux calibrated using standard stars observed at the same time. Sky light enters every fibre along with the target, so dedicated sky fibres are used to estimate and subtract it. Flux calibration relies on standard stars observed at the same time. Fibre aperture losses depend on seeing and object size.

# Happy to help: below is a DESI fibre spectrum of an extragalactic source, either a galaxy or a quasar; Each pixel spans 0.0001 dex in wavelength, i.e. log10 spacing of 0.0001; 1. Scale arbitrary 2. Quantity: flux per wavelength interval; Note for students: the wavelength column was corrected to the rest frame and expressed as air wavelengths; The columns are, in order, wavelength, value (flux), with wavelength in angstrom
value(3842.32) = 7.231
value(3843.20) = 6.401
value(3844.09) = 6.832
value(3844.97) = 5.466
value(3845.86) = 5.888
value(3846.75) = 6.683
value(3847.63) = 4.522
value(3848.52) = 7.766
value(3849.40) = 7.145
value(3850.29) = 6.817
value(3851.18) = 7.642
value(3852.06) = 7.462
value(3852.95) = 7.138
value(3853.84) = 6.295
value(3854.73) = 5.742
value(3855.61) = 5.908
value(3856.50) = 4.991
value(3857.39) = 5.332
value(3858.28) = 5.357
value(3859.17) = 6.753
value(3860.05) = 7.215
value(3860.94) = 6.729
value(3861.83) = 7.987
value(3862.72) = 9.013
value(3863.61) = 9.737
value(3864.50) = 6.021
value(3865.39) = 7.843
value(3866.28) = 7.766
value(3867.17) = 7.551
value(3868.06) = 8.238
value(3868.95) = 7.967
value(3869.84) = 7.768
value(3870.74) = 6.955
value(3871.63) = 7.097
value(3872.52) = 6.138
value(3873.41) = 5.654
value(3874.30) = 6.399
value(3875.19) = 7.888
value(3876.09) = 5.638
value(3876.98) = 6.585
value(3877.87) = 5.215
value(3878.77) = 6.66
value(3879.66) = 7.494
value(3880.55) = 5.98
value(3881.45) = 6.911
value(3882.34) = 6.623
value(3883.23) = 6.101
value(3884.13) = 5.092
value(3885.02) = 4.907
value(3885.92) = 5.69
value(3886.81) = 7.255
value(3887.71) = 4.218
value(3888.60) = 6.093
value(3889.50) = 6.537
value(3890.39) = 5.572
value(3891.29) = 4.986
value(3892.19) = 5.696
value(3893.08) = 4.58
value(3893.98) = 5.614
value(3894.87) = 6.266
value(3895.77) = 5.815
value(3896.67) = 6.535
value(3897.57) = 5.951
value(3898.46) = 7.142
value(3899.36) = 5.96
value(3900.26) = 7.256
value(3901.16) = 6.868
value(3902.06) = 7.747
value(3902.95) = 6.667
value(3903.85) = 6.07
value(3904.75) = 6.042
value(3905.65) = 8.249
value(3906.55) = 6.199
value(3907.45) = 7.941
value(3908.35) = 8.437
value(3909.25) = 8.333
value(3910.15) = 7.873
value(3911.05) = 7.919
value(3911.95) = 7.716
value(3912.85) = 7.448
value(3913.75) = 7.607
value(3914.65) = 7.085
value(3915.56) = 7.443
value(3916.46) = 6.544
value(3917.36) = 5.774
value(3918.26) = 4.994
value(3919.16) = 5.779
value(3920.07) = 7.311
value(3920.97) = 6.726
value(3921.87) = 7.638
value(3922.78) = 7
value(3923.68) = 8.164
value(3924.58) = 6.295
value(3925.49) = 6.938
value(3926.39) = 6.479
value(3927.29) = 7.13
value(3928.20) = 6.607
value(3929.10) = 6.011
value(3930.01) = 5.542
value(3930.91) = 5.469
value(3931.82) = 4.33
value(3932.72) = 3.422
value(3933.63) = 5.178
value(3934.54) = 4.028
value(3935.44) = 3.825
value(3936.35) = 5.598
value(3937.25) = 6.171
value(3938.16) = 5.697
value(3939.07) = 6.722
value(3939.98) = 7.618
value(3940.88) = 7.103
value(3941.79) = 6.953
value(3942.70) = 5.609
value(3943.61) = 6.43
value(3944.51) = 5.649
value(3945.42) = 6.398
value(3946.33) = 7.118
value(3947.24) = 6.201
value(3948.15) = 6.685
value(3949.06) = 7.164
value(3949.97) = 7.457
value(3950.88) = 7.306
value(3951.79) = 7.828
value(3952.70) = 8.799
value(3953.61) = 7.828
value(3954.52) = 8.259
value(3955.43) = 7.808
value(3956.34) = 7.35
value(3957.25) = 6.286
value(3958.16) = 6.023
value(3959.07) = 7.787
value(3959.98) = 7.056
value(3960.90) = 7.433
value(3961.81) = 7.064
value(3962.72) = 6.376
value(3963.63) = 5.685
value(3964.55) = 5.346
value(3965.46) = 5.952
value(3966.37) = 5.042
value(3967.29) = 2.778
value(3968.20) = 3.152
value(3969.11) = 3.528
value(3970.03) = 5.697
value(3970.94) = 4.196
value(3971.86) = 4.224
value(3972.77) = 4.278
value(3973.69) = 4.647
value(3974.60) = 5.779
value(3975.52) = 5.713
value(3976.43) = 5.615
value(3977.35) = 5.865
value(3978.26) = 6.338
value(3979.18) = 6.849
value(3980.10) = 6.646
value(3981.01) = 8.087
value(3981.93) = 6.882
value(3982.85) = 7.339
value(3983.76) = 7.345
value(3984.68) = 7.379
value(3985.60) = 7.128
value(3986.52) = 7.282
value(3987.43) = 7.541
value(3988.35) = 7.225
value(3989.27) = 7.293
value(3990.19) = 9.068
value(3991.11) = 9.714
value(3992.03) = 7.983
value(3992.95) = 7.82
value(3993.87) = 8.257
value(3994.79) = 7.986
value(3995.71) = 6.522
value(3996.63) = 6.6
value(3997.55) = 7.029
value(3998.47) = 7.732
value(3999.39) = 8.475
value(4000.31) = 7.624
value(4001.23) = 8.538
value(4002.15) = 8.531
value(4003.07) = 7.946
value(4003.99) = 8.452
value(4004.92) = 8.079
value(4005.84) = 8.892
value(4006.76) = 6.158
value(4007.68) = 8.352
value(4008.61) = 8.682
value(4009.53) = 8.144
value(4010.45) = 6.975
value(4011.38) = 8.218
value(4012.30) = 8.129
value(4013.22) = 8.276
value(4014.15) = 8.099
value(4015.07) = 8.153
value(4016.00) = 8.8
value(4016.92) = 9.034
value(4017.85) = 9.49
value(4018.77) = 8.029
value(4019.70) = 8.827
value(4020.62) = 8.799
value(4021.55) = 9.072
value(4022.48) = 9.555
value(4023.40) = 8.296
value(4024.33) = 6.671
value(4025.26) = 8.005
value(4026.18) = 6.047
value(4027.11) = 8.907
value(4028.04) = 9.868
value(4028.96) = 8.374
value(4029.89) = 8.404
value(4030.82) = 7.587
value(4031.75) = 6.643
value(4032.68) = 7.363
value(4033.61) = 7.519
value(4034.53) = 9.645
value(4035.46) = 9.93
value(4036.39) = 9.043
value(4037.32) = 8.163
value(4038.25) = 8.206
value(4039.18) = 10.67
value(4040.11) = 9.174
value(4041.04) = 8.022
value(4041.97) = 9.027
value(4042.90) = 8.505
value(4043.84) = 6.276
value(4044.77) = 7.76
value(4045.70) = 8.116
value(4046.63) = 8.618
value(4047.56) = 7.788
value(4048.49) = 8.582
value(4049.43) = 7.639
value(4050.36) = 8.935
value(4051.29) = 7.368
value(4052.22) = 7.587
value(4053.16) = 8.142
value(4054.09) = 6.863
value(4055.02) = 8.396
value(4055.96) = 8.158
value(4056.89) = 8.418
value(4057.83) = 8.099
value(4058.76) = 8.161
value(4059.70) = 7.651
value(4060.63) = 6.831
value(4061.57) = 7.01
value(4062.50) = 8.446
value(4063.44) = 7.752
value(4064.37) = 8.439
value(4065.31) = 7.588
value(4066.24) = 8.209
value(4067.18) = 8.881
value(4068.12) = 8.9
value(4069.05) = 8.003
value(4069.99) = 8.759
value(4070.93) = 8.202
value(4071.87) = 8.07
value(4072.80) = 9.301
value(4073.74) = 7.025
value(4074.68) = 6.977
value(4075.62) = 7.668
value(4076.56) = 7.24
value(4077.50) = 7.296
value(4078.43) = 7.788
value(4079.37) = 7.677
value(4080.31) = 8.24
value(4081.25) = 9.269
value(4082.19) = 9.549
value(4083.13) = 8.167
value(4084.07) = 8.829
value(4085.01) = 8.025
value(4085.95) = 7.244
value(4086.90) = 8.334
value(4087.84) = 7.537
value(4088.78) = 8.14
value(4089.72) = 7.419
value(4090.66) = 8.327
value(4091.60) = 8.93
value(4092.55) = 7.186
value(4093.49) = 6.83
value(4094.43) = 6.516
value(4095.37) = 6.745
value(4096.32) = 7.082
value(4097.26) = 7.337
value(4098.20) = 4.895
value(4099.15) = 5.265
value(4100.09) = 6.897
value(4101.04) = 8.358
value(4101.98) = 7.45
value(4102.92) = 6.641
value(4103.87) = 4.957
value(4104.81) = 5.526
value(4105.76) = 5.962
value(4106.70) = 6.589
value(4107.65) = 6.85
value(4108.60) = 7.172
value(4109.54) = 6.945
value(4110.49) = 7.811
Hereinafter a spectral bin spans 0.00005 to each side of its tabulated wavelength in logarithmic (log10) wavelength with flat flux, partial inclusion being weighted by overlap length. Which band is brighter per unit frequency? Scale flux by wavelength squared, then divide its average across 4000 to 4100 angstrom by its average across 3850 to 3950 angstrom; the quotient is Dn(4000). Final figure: 1.33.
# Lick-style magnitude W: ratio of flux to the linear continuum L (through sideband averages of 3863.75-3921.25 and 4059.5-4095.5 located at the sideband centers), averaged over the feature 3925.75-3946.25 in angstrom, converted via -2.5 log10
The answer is 0.187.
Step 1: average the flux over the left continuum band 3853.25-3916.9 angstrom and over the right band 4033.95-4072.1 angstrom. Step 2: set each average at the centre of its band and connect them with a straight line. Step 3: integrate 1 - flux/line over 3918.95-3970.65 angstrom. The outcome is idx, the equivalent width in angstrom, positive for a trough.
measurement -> 6.76 angstrom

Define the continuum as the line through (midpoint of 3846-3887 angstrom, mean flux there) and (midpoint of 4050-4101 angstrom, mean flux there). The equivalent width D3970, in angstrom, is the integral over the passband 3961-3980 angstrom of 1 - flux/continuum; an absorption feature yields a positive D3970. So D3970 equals 5.18 angstrom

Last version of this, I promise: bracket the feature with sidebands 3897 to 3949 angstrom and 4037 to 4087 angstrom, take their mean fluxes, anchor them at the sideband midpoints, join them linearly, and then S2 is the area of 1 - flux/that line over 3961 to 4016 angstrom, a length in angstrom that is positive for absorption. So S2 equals 2.7 angstrom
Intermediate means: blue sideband 6.55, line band 6.95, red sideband 8.11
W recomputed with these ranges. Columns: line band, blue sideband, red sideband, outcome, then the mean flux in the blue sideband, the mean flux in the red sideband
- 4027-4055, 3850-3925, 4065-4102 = -0.10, 6.71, 7.76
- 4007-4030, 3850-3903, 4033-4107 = -0.12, 6.55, 7.83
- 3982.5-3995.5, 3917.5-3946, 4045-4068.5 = -0.12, 6.09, 8.02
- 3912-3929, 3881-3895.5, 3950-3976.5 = -0.16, 5.76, 6.06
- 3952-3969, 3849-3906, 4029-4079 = 0.14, 6.57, 8.09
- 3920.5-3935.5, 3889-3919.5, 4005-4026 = 0.17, 6.67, 8.27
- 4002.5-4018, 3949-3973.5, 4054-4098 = -0.19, 6.18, 7.89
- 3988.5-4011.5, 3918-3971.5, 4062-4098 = -0.15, 6.24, 7.92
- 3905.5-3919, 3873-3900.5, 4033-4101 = -0.15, 6.07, 7.96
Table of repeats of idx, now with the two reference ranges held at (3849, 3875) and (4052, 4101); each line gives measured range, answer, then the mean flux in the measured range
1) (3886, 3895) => 1.8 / 5.67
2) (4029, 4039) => -0.9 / 8.32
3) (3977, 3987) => 0.5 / 7.03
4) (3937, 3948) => 1.2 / 6.48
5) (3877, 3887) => 1.3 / 6.17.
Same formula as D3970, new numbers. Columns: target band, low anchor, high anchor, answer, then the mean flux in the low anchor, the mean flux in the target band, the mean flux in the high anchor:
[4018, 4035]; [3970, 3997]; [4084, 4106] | -3.2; 6.8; 8.23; 7.08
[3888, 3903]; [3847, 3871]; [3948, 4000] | 1.7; 7.02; 6.16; 6.71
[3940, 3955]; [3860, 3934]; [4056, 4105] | -0.3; 6.64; 7.07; 7.67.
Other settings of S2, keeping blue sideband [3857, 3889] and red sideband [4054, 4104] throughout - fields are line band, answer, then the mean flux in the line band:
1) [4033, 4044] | -1.76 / 8.73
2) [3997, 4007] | -0.85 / 7.98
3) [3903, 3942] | 2.33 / 6.54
